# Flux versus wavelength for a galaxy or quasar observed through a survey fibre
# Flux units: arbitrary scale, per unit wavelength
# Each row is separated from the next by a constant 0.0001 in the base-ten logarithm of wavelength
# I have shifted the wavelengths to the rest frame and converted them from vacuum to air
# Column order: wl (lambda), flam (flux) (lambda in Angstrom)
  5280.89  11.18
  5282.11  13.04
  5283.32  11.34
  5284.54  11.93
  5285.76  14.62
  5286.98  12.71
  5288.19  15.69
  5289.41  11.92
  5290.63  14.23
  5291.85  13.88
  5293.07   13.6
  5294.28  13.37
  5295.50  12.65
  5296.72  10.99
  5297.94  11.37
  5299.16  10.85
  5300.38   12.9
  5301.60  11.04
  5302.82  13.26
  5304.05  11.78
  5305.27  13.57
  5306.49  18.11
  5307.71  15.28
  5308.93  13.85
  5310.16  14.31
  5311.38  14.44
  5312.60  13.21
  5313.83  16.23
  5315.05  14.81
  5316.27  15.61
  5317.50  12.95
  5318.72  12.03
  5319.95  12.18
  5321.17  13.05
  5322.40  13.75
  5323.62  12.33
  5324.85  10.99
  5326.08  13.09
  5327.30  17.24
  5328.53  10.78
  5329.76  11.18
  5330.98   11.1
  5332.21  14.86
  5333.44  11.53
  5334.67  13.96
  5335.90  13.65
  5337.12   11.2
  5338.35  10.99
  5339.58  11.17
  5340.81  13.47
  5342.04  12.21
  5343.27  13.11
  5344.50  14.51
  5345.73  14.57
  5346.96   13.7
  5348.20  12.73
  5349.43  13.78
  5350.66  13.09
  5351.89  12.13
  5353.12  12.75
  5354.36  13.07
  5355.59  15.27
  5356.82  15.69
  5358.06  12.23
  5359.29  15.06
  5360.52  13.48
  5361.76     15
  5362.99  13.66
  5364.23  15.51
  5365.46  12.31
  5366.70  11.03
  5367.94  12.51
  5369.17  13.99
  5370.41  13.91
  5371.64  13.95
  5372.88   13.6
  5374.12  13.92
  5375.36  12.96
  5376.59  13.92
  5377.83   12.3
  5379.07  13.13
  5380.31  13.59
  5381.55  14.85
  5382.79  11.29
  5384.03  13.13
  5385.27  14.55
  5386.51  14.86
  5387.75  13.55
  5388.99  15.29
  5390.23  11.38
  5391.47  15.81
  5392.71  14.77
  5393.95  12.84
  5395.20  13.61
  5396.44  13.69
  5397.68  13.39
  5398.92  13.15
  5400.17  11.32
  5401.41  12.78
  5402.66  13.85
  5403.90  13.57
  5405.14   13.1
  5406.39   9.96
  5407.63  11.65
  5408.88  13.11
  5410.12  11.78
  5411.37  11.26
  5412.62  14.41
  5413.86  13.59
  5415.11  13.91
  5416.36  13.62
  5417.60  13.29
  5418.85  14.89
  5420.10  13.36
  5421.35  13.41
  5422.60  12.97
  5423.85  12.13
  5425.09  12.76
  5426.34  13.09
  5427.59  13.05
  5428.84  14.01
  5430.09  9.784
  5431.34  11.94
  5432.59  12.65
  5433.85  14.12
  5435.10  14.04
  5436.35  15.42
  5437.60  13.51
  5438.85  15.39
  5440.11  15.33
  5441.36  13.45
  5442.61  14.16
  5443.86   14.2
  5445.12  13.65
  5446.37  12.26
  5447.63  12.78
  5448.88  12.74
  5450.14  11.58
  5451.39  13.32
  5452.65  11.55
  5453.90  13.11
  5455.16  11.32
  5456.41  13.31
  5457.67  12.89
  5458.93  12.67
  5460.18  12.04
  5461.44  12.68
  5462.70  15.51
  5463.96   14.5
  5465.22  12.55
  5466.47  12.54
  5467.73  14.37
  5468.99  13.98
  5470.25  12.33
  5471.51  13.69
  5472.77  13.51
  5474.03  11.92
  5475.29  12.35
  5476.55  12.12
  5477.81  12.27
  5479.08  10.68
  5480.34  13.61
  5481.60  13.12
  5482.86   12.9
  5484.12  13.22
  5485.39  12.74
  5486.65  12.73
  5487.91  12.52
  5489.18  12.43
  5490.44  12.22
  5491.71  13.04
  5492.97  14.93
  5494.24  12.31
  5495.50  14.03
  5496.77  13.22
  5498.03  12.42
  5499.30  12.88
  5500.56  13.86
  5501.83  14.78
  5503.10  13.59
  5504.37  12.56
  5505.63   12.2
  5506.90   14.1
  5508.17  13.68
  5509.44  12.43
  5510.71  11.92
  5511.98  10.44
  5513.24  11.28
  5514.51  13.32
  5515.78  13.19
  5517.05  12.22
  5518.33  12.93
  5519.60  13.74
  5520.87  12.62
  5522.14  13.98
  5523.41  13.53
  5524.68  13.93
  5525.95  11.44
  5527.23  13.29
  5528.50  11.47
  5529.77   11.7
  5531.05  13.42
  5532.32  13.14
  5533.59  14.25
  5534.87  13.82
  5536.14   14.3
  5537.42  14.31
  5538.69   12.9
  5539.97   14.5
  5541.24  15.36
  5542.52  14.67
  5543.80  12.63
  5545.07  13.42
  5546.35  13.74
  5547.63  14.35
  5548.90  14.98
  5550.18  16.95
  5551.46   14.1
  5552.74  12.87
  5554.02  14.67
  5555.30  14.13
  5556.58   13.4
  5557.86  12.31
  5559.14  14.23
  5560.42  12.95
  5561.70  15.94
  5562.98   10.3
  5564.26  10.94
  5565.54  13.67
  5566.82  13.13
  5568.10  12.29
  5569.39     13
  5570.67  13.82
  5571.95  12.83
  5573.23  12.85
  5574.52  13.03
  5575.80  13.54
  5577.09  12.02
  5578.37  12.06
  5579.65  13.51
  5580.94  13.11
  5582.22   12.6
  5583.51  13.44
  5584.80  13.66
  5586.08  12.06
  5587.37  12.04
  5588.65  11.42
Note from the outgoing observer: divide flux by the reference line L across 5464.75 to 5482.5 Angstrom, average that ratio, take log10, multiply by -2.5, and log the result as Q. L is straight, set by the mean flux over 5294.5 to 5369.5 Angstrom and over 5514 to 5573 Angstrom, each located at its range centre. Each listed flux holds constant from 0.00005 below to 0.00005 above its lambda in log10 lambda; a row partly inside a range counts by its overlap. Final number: 0.05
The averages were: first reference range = 13.2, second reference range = 13.4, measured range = 12.8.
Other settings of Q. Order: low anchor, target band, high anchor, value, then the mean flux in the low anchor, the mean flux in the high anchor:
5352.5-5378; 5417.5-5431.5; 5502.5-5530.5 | 0.031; 13.6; 12.7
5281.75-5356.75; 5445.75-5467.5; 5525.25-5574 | 0.045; 13.2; 13.5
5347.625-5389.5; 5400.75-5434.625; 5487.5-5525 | 0.040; 13.6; 13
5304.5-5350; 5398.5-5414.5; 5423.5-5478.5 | 0.054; 13.4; 13.1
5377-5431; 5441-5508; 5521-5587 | 0.020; 13.2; 13.4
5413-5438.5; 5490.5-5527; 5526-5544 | 0.037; 13.3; 13.5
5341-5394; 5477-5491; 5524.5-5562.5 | 0.093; 13.6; 13.8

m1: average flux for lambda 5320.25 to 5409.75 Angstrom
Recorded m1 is 13.2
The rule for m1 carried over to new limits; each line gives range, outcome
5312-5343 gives 12.9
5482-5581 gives 13.2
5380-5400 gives 13.7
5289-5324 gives 13.4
